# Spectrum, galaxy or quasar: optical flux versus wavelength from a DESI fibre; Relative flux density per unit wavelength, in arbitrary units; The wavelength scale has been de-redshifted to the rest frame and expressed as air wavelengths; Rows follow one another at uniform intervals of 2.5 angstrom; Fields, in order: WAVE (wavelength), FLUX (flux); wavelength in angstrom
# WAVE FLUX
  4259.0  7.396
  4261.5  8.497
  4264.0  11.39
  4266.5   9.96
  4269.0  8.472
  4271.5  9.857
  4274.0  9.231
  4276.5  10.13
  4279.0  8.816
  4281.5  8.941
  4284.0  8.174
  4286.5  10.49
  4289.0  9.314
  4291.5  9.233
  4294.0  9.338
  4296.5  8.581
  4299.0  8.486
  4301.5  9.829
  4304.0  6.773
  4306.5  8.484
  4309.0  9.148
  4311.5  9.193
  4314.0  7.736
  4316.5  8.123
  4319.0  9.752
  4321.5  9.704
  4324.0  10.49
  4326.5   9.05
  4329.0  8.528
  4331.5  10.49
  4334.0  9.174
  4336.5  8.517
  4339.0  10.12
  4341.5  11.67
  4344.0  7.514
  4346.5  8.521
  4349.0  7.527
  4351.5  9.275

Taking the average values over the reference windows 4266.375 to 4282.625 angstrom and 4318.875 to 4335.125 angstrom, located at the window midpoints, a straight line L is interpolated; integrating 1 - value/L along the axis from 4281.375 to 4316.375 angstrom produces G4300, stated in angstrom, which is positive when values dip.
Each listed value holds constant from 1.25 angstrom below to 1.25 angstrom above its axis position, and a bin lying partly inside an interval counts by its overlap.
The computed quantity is 2.3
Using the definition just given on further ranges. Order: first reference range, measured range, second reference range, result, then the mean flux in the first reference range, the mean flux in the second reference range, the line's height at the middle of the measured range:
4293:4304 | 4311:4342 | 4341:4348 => -1.8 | 8.79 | 8.91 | 8.87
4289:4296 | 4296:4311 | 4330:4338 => 1.1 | 9.22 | 9.39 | 9.26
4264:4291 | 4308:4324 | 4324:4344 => 0.8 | 9.43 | 9.57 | 9.52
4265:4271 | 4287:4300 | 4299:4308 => -0.6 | 9.39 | 8.4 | 8.68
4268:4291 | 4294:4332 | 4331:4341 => 2.3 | 9.28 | 9.66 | 9.51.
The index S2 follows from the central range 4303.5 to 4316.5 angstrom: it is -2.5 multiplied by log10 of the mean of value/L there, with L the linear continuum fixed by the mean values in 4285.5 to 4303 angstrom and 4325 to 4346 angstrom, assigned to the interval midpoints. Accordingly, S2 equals 0.12 mag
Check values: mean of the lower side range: 9.27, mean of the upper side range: 9.37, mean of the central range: 8.34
